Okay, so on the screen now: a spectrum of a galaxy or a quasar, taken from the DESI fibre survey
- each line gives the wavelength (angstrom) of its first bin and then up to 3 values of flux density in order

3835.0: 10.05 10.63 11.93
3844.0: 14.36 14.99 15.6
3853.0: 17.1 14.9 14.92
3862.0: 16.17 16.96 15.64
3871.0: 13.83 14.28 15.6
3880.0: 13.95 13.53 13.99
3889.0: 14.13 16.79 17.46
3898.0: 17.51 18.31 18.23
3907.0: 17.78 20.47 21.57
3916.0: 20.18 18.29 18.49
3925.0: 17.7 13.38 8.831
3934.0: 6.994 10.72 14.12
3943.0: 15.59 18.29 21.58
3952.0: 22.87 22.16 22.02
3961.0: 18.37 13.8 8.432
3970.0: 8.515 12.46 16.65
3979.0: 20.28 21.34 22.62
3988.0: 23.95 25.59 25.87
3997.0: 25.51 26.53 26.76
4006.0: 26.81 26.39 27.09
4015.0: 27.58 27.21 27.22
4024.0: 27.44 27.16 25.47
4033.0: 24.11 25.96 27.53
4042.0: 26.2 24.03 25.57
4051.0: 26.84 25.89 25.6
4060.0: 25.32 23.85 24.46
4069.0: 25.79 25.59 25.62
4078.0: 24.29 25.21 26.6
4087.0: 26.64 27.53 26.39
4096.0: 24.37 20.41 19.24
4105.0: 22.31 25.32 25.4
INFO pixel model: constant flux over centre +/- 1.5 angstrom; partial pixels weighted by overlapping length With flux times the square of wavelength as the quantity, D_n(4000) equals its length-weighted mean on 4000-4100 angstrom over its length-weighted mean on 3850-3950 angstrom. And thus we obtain 1.75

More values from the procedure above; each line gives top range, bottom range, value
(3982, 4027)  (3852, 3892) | 1.85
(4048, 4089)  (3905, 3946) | 1.74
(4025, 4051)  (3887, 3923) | 1.52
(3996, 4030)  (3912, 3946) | 1.85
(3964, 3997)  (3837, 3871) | 1.34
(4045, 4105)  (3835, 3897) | 1.88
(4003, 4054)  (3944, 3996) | 1.42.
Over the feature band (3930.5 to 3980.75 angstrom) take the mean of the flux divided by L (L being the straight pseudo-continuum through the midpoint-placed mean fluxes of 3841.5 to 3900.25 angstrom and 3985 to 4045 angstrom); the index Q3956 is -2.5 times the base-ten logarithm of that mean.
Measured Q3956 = 0.36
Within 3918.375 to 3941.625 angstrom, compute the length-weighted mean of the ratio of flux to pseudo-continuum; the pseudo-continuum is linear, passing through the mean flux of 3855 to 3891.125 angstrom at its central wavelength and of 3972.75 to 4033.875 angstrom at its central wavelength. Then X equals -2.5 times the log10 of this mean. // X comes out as 0.382 mag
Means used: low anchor 14.9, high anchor 24.7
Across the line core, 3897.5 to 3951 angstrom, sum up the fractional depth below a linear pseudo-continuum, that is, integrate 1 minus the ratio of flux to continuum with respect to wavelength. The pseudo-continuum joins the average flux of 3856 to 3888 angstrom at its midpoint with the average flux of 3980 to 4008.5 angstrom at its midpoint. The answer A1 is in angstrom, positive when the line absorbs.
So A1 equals 6.7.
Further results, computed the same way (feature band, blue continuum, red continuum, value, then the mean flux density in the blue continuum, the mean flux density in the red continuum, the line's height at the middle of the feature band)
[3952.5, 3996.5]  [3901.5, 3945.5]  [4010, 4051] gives 4.3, 16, 26.4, 20.9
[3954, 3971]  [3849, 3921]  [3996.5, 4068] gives 4.7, 16.6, 26.1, 21.6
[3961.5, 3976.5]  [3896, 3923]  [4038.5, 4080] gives 6.6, 19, 25.4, 21.5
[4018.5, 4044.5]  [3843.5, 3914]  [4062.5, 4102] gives -4.1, 16.2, 24.9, 22.8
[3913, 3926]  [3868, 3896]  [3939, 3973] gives -2.7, 14.8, 16.7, 15.8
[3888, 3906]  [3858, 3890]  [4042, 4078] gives -1.2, 14.8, 25.3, 16.1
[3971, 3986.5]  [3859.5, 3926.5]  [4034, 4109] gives 1.8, 16.8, 25.1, 20.8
